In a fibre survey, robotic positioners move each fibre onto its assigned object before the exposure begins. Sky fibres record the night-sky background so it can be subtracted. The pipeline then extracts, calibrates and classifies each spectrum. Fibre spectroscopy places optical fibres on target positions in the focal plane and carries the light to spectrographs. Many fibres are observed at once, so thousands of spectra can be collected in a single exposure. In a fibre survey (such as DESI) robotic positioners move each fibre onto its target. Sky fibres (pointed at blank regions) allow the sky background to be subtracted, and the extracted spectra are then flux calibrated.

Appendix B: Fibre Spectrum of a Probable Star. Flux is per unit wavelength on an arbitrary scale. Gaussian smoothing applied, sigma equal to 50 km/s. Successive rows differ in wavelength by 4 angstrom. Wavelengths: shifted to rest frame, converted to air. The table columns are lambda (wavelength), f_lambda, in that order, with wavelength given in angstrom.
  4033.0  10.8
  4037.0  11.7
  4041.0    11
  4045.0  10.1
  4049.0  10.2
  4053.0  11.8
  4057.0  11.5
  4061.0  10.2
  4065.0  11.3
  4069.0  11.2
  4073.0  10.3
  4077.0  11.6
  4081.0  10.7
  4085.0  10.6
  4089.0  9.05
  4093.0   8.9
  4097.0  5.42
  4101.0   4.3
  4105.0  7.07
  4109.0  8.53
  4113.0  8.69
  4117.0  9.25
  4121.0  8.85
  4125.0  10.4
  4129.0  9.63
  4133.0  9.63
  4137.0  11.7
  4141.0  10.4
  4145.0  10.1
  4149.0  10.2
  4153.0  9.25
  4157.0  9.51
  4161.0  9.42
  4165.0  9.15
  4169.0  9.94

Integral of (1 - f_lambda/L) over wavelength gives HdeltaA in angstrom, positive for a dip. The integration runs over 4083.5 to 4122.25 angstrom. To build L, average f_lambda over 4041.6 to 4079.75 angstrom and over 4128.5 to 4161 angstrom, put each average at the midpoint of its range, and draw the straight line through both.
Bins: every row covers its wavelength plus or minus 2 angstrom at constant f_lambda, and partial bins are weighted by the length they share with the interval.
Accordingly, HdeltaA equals 9.07 angstrom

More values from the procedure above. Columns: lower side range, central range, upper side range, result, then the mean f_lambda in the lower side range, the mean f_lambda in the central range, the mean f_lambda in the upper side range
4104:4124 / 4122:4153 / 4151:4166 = -4.0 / 8.64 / 10.2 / 9.34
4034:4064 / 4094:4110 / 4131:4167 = 6.2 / 10.9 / 6.35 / 9.93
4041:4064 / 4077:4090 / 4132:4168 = 0.1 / 10.8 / 10.4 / 9.94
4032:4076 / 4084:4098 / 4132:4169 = 2.7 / 10.9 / 8.56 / 9.94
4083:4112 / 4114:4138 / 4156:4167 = -3.8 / 7.73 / 9.78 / 9.35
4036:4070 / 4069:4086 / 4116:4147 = -0.3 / 11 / 10.9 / 10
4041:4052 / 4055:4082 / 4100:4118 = -4.4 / 10.5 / 11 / 7.66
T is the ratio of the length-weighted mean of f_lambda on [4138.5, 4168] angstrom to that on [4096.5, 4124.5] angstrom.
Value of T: 1.3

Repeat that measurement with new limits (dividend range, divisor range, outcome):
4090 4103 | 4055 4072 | 0.58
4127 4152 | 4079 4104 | 1.26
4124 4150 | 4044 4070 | 0.94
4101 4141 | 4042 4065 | 0.84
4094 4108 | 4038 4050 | 0.57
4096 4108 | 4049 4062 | 0.53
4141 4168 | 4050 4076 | 0.88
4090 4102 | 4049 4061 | 0.59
